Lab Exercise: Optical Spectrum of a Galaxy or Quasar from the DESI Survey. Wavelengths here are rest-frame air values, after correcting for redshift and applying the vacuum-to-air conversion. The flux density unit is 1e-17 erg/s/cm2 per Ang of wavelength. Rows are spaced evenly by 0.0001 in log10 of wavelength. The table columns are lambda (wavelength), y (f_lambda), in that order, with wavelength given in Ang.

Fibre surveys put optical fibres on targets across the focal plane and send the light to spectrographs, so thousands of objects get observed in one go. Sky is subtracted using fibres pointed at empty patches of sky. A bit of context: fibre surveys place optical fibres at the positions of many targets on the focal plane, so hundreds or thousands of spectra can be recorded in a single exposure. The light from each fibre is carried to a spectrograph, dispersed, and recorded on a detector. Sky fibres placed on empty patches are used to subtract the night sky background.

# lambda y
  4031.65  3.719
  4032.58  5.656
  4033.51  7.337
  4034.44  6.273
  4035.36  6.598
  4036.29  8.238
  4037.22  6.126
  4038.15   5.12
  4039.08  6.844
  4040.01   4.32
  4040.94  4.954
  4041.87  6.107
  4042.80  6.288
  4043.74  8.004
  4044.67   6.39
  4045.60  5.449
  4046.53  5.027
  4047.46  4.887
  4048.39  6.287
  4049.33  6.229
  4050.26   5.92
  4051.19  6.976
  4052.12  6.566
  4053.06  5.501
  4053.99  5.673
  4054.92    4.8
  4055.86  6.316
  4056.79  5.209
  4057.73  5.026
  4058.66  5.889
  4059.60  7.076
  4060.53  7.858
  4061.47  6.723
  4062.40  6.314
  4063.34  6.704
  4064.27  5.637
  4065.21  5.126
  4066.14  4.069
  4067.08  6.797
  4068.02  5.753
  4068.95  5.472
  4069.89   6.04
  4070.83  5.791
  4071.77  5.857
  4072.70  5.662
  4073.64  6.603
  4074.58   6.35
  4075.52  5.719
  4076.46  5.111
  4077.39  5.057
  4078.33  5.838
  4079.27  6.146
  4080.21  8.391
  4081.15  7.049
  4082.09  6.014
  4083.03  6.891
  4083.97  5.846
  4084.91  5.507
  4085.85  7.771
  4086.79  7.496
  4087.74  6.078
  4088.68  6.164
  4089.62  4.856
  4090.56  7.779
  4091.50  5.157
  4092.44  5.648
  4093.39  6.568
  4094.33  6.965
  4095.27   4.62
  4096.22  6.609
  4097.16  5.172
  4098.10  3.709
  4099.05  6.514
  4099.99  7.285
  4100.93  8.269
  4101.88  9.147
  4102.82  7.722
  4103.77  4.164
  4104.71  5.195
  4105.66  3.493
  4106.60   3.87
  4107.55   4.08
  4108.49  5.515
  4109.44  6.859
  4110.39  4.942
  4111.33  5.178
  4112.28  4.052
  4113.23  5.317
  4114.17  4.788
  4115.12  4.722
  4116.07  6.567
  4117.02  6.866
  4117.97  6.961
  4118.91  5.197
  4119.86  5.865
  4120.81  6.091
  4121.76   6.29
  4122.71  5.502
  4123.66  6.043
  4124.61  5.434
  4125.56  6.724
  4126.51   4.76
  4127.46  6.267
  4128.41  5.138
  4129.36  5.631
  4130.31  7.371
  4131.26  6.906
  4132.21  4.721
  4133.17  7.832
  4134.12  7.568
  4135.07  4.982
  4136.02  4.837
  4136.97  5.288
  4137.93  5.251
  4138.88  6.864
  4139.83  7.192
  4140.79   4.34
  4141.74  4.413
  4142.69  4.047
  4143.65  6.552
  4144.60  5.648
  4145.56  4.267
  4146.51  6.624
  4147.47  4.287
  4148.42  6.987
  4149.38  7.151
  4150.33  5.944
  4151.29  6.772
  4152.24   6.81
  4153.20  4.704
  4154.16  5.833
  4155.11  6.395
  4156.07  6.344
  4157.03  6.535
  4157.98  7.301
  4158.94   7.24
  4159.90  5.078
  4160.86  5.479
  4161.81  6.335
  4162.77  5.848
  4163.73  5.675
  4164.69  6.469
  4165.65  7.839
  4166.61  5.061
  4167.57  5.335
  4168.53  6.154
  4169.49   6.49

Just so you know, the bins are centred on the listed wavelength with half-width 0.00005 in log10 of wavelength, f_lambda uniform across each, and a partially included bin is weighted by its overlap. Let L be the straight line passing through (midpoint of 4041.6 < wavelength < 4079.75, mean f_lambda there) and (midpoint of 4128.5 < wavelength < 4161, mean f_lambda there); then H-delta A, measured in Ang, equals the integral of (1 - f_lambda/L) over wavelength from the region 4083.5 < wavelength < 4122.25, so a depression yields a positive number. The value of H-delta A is 0.58 Ang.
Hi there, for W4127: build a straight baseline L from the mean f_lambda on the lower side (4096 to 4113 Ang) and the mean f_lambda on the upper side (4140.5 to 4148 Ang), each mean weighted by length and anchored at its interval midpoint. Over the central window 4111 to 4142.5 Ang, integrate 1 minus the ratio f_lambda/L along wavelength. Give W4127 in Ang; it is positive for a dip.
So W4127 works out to -2.8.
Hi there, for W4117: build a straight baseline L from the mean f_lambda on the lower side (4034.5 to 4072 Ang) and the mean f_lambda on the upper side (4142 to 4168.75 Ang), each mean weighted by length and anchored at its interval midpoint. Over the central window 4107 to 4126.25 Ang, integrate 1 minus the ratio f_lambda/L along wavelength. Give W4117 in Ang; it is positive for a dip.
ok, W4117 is 1.2 Ang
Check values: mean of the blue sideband 6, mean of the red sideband 6.01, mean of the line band 5.63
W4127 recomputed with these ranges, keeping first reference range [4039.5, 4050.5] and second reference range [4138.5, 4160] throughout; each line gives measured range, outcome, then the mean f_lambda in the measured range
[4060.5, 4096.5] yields -1.6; 6.13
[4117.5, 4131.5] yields -0.1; 6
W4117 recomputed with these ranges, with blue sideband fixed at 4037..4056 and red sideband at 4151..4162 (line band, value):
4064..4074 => 0.4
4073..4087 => -0.9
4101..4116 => 1.7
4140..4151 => 1.1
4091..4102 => -0.3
